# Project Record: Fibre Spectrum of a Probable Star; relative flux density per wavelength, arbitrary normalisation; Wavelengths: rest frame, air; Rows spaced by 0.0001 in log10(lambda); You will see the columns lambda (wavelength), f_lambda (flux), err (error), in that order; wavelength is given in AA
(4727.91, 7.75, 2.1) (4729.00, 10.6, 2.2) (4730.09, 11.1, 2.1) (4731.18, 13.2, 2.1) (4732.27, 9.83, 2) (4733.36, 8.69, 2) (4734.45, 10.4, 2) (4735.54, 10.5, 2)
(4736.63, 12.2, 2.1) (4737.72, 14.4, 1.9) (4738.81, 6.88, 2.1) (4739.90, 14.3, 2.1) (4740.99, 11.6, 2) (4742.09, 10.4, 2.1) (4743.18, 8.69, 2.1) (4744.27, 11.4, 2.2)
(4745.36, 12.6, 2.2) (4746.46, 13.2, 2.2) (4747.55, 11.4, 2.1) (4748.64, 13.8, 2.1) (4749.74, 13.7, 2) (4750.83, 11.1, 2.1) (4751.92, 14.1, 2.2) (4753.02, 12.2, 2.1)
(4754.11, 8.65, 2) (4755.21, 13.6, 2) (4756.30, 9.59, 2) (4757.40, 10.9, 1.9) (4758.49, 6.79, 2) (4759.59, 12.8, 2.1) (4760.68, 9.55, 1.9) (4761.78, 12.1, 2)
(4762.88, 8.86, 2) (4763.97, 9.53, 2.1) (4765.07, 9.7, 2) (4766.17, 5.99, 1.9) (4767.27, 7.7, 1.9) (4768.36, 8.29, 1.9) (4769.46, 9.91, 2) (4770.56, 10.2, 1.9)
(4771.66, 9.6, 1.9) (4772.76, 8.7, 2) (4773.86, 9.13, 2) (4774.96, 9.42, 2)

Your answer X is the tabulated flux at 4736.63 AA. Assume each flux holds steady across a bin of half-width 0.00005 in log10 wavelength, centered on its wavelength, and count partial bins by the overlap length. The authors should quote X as 12.2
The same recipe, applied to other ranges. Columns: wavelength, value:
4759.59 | 12.8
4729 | 10.6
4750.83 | 11.1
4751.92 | 14.1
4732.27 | 9.83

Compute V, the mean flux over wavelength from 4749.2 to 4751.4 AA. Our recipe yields 12.5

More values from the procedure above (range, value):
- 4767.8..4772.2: 9.5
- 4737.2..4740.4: 11.8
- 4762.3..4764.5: 9.24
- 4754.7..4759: 10.2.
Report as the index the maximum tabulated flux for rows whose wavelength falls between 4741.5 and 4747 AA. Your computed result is 13.2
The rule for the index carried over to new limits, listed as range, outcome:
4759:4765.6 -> 12.8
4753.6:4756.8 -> 13.6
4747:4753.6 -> 14.1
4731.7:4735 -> 10.4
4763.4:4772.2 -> 10.2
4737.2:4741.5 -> 14.4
